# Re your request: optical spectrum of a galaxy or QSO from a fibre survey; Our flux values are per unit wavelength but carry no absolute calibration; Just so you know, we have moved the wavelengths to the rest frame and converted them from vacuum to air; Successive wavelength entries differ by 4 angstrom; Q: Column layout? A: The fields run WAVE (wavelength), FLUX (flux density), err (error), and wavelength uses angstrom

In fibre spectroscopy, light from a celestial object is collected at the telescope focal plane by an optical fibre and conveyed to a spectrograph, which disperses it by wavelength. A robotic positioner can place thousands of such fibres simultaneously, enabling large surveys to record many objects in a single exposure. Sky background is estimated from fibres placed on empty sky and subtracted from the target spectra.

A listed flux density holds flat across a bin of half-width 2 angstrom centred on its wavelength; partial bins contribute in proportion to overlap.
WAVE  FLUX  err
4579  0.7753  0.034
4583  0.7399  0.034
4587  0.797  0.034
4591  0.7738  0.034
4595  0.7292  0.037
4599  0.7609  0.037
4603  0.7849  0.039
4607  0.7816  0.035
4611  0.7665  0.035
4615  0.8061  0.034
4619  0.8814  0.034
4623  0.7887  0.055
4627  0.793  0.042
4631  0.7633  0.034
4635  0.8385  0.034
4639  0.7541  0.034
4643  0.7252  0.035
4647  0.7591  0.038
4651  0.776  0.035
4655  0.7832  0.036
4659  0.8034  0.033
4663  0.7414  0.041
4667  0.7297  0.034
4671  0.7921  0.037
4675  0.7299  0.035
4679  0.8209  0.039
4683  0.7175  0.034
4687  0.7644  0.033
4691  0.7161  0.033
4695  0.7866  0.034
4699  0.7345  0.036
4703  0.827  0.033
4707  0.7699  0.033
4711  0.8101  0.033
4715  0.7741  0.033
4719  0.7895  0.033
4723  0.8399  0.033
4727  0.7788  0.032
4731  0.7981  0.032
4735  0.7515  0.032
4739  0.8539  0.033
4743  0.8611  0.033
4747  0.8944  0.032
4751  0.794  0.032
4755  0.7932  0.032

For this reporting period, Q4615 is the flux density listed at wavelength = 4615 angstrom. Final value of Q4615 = 0.8061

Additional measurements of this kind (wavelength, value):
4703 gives 0.827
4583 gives 0.7399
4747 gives 0.8944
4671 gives 0.7921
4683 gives 0.7175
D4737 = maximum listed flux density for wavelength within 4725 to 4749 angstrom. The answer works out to 0.8944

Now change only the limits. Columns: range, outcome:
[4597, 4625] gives 0.8814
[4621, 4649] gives 0.8385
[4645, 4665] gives 0.8034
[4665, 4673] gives 0.7921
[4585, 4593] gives 0.797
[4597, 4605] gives 0.7849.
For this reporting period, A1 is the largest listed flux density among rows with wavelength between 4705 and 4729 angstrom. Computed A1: 0.8399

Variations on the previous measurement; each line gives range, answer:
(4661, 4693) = 0.8209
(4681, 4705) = 0.827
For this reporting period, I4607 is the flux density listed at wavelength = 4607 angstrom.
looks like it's 0.7816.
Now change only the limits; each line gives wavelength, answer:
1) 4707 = 0.7699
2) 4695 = 0.7866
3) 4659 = 0.8034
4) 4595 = 0.7292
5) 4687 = 0.7644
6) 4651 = 0.776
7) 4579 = 0.7753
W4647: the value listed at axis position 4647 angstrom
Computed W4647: 0.7591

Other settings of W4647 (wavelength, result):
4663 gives 0.7414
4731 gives 0.7981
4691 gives 0.7161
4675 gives 0.7299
